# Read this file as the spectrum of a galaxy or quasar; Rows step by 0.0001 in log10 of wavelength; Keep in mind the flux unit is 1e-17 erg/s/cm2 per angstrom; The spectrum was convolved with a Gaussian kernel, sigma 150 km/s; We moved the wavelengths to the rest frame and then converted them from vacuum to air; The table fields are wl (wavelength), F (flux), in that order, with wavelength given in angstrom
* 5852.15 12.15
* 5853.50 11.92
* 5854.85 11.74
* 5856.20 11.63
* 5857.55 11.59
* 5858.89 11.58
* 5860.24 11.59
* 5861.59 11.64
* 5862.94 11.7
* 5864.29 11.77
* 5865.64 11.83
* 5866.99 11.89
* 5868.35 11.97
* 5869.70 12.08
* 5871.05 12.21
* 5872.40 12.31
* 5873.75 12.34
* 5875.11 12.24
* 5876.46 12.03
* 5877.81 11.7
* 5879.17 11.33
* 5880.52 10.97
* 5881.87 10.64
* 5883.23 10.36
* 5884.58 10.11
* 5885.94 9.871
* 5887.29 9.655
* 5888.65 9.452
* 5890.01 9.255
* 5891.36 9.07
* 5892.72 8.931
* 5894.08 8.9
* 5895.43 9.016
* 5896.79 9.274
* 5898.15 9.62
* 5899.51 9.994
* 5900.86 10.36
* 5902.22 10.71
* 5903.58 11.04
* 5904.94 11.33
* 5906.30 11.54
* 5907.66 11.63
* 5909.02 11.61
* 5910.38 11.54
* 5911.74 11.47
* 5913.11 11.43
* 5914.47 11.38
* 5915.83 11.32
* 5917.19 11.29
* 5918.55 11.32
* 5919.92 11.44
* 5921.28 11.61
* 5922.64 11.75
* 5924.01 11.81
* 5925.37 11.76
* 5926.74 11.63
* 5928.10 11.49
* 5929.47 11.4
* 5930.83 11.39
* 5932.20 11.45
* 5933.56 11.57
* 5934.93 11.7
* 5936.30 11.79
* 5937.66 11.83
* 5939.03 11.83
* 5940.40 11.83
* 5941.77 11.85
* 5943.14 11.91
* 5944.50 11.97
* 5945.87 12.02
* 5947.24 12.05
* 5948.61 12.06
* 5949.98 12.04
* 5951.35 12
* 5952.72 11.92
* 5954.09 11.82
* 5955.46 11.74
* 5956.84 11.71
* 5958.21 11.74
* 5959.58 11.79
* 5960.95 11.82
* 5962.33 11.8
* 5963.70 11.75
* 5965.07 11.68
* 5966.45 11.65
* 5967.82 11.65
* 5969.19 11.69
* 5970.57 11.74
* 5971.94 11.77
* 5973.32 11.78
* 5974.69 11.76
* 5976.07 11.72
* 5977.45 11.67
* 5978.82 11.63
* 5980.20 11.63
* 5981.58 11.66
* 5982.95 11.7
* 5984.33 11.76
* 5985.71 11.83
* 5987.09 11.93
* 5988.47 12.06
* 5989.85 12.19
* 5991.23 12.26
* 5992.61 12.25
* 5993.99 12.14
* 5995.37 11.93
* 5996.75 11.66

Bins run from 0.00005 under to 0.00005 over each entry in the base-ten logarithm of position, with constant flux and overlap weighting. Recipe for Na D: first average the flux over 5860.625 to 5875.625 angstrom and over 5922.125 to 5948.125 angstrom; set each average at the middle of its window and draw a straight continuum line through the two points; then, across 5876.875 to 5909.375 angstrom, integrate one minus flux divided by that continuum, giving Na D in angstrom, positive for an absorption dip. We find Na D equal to 4.4 angstrom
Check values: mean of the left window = 12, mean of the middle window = 10.3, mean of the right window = 11.7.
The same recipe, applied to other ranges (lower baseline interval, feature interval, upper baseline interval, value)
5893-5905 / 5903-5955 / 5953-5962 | -3.81 angstrom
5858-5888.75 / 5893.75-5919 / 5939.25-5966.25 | 1.73 angstrom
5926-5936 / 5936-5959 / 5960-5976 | -0.54 angstrom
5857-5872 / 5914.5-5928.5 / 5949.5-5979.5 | 0.30 angstrom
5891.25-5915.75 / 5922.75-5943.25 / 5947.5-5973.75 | -0.89 angstrom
